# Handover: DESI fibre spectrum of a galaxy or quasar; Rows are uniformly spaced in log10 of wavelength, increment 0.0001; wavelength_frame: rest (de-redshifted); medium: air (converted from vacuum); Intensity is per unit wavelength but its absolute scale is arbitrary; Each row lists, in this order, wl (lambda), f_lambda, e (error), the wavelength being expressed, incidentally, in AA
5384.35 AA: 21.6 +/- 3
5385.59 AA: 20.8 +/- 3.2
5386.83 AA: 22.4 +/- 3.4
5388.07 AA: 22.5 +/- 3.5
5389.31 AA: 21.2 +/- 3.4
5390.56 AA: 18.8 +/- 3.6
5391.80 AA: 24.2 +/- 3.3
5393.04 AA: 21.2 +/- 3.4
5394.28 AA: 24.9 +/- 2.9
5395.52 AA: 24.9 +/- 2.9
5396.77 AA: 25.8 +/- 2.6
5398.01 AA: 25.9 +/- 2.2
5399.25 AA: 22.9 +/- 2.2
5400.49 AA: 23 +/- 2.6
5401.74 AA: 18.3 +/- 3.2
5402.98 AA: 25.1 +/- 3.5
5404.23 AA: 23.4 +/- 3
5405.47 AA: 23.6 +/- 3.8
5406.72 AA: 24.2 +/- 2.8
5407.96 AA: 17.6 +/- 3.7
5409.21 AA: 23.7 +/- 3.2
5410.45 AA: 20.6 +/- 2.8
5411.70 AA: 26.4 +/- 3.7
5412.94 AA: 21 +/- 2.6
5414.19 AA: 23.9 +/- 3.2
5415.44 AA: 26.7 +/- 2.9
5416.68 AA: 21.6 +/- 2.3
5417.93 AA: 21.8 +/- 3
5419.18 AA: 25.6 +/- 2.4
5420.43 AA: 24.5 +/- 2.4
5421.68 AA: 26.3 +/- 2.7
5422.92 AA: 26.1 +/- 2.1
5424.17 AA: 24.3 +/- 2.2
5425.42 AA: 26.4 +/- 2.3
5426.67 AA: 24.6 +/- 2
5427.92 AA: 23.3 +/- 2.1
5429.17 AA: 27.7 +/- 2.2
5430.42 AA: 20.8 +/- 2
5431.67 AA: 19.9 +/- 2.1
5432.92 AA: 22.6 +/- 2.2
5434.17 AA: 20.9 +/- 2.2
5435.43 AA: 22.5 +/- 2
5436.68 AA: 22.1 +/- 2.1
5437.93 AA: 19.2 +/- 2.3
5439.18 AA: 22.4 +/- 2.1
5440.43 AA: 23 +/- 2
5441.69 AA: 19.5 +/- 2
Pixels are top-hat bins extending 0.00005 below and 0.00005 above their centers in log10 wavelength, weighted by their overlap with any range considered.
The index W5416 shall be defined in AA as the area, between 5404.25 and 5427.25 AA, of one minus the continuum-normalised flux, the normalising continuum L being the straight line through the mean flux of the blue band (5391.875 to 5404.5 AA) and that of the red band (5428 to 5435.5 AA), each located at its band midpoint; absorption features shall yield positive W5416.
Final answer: -0.9 AA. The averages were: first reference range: 23.6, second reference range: 22.4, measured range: 23.8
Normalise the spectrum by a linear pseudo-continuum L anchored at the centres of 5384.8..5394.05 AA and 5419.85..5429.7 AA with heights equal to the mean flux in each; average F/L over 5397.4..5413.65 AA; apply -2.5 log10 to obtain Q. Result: 0.029 mag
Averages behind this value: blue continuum 21.7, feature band 22.8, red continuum 25.4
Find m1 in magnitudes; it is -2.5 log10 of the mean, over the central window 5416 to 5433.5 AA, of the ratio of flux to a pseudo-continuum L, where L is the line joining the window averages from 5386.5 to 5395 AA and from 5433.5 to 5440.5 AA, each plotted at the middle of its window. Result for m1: -0.11 mag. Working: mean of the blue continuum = 22.2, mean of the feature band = 24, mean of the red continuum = 21.6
